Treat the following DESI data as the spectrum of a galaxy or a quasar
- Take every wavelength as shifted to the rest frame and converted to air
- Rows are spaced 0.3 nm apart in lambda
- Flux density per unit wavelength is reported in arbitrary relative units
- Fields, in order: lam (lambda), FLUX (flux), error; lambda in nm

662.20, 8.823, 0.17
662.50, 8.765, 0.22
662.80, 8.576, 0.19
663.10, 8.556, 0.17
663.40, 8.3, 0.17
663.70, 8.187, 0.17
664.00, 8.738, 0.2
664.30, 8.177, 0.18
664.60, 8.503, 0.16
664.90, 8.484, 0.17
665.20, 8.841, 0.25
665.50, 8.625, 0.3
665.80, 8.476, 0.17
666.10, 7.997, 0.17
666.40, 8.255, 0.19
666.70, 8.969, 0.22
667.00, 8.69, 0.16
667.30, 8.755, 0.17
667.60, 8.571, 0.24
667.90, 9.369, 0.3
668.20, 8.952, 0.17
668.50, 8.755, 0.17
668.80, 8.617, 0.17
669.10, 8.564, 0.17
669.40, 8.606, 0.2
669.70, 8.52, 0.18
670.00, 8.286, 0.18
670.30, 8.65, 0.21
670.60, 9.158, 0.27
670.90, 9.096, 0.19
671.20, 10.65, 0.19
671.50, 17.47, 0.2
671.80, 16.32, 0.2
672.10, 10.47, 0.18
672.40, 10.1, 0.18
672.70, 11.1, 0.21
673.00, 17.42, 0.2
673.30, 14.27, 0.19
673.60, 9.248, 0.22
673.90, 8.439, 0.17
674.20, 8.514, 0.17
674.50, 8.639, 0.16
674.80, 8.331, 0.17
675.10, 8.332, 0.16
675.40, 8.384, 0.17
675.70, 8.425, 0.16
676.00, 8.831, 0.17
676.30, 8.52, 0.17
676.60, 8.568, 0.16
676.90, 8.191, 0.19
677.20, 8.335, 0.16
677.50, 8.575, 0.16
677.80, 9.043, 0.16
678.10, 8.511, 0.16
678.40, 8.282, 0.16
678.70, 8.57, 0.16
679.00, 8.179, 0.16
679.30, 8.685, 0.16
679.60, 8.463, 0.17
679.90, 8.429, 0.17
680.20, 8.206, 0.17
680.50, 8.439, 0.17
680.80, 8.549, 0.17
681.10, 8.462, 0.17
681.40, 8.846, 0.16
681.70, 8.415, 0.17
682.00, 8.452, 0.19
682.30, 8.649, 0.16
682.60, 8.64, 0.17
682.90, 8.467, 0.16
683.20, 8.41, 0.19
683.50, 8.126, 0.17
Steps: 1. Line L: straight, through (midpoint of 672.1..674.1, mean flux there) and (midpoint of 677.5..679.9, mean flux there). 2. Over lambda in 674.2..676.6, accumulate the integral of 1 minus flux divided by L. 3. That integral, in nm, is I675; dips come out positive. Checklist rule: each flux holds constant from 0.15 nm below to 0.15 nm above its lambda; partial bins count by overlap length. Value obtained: 0.42 nm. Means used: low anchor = 11.6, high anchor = 8.53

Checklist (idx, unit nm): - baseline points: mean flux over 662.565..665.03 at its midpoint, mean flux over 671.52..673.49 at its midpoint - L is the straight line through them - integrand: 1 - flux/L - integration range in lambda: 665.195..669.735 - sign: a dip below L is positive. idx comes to 0.80 nm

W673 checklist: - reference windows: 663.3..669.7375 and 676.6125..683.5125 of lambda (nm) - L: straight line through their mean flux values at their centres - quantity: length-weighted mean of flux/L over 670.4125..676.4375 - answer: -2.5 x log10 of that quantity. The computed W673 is -0.23 mag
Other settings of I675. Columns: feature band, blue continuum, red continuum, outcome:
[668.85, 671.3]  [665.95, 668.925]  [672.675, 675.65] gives 0.10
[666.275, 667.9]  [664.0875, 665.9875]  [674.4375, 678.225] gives -0.04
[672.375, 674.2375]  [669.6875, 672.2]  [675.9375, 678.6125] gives -0.25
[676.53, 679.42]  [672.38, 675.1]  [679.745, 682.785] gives 0.28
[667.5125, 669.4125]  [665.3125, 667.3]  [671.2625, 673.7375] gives 0.25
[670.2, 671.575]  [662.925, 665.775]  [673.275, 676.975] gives -0.32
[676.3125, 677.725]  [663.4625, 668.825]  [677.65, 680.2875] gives 0.01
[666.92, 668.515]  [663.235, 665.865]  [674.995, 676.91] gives -0.07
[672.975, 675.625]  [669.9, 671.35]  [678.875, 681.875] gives -0.25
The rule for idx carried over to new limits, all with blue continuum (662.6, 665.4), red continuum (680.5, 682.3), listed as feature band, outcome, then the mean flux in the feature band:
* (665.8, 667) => 0.007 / 8.45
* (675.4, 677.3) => 0.012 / 8.47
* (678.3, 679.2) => 0.018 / 8.37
